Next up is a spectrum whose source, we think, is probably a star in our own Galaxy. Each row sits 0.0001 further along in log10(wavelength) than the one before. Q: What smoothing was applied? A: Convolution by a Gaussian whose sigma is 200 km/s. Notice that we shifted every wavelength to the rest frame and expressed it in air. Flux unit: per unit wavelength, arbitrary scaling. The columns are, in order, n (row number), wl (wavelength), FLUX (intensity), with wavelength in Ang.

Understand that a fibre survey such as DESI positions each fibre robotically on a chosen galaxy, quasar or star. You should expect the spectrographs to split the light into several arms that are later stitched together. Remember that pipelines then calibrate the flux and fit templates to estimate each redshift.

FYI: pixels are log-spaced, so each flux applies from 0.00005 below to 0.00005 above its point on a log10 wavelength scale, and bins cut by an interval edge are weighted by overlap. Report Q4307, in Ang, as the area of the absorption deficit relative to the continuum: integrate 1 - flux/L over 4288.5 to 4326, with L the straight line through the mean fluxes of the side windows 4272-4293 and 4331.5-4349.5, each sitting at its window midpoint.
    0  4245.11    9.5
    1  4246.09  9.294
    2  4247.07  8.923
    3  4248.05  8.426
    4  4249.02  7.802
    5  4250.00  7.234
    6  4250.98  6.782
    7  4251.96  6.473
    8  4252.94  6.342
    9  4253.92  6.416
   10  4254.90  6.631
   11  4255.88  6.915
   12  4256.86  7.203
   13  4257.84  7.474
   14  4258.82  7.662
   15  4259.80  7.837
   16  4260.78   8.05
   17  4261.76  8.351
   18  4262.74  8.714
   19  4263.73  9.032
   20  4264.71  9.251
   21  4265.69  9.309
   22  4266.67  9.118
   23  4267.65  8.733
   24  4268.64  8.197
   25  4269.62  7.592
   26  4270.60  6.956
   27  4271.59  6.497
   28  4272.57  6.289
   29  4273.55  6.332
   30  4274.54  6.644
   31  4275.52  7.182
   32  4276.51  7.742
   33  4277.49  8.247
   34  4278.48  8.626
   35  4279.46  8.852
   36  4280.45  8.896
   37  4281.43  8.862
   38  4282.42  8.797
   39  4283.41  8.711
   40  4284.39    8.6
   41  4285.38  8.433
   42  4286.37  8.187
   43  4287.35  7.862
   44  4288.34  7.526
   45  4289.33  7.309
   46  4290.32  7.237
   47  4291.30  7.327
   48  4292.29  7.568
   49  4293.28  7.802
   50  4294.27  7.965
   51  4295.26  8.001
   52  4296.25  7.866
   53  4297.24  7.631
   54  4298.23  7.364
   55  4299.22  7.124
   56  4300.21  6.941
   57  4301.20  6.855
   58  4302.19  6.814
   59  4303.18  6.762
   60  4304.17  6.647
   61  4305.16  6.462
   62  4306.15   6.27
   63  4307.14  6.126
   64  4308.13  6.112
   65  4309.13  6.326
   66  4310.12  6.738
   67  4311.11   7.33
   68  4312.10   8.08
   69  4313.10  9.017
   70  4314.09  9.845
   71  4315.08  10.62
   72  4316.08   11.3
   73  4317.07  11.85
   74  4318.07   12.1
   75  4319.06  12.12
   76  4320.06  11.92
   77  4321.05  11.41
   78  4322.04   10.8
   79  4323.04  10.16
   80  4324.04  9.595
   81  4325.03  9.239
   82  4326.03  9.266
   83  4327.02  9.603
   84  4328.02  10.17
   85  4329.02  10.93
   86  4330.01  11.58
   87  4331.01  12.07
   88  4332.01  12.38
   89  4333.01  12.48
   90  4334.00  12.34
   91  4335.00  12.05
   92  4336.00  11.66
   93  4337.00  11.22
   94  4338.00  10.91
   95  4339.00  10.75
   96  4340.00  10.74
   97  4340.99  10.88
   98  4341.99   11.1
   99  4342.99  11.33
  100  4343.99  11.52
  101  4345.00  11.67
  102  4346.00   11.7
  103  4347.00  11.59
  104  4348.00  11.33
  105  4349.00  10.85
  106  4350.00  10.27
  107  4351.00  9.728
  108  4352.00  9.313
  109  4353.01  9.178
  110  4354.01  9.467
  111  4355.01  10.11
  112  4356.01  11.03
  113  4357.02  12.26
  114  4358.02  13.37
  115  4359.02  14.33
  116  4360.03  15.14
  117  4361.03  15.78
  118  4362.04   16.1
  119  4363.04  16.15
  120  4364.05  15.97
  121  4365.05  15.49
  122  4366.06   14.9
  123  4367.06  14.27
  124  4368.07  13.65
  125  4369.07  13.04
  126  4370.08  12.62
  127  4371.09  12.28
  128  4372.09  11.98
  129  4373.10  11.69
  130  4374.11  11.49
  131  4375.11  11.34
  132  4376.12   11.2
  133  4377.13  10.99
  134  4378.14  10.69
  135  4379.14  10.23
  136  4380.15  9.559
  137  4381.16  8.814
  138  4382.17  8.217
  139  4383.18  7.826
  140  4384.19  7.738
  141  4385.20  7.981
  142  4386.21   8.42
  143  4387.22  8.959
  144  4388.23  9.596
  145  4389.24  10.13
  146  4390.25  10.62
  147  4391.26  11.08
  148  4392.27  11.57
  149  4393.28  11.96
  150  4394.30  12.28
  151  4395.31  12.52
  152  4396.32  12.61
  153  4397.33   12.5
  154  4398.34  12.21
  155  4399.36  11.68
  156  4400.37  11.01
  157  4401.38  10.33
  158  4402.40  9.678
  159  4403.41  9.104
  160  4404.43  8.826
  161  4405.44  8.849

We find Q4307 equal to 4.2 Ang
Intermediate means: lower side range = 7.86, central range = 8.4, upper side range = 11.5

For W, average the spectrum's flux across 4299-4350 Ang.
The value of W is 9.92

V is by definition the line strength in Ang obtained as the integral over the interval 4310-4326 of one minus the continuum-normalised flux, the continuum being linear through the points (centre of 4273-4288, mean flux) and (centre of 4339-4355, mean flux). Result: -1.0 Ang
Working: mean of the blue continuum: 8.12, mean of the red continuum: 10.7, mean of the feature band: 10.2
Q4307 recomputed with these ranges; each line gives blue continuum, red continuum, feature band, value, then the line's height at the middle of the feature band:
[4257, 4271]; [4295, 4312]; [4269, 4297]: -0.6 Ang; 7.63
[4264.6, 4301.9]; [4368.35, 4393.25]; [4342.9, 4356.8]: -1.6 Ang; 9.58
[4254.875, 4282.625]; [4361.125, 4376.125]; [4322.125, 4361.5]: 2.7 Ang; 12.1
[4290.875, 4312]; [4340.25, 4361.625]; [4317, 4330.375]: -2.5 Ang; 9.07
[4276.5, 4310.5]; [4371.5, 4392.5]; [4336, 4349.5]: -3.5 Ang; 8.92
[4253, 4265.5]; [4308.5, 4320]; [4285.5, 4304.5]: 3.2 Ang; 8.98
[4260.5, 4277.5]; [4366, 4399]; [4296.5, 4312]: 3.6 Ang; 8.86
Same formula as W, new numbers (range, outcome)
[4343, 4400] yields 11.6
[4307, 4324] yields 9.59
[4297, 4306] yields 6.91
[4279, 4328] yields 8.47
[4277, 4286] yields 8.66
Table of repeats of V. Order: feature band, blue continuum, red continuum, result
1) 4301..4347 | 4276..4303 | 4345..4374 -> 1.35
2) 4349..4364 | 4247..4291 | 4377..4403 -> -4.20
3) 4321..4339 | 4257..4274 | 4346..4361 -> -0.78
